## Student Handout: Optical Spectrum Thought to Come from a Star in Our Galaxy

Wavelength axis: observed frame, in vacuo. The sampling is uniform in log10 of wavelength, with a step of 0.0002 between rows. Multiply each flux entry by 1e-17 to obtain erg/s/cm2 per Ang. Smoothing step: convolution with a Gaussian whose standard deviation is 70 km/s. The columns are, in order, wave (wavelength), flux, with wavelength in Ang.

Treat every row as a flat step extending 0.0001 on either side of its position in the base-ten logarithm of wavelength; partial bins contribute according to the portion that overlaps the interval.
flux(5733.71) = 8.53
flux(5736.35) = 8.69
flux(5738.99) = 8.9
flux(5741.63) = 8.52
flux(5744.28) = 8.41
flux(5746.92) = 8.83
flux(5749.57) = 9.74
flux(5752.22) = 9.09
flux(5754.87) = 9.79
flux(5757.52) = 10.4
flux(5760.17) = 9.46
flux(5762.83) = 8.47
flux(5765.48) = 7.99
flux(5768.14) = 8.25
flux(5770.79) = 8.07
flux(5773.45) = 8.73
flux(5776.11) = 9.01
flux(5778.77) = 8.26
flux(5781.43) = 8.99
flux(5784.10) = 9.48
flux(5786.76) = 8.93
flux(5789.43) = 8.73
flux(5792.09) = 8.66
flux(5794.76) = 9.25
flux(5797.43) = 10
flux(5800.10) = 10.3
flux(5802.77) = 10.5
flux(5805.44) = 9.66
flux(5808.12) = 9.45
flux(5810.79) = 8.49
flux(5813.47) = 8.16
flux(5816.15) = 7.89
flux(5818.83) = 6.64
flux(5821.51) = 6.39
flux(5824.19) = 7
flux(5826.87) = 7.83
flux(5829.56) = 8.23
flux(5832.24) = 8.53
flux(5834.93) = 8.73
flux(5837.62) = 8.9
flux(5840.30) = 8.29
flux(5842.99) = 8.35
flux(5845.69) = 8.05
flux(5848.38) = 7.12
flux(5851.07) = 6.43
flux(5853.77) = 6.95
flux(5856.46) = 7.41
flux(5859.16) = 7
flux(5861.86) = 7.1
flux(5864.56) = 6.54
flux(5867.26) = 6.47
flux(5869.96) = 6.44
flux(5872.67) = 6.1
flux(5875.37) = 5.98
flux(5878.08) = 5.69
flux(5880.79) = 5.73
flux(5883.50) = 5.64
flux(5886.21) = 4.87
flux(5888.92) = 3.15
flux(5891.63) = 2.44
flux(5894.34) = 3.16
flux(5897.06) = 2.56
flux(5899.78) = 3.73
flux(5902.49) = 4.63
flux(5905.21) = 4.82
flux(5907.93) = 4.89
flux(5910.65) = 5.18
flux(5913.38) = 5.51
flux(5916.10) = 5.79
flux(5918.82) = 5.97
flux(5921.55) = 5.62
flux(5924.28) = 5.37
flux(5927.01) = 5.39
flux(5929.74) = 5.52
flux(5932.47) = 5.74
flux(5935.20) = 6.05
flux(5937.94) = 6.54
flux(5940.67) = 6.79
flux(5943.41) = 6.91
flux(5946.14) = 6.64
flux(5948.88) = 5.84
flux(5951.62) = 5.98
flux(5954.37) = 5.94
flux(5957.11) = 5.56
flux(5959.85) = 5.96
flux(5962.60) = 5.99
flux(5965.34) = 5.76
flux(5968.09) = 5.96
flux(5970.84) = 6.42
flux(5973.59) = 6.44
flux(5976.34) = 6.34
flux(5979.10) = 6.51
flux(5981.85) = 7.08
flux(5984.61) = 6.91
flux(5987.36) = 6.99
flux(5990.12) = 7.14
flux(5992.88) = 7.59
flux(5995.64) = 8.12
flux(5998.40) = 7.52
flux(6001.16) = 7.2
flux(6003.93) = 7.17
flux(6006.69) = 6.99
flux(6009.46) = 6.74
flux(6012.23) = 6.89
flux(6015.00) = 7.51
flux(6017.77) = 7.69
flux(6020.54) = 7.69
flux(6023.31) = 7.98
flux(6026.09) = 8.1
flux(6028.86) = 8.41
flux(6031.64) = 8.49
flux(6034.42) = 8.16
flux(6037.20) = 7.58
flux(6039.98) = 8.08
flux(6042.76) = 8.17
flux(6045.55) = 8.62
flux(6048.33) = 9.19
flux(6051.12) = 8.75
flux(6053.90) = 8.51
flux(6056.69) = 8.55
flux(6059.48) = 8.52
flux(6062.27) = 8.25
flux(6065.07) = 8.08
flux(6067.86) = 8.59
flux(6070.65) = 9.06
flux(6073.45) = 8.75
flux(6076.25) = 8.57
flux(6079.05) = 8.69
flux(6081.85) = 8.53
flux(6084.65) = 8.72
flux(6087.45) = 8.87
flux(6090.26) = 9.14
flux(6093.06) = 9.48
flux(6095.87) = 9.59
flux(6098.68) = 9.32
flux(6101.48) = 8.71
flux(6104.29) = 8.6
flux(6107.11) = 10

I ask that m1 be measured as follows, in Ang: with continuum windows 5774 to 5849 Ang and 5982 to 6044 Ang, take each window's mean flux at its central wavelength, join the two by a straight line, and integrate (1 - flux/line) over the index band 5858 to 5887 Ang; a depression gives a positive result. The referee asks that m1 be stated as 7.4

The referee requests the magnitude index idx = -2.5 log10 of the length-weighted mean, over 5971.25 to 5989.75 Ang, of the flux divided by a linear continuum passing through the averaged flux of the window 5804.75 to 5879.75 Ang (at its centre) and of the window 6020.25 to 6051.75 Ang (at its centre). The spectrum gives 0.195 mag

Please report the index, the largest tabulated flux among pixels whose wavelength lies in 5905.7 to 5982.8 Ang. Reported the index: 7.08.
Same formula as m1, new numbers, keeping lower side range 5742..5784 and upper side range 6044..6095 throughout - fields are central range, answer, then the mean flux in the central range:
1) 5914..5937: 8.14 Ang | 5.69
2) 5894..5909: 8.19 Ang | 4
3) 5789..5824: 0.63 Ang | 8.72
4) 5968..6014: 9.41 Ang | 6.97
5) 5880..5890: 4.52 Ang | 4.84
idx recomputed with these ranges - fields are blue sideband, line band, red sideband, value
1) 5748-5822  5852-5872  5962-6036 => 0.214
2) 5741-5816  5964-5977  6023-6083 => 0.363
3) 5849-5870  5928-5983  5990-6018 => 0.157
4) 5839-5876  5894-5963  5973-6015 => 0.271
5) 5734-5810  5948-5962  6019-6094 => 0.429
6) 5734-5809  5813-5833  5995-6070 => 0.177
